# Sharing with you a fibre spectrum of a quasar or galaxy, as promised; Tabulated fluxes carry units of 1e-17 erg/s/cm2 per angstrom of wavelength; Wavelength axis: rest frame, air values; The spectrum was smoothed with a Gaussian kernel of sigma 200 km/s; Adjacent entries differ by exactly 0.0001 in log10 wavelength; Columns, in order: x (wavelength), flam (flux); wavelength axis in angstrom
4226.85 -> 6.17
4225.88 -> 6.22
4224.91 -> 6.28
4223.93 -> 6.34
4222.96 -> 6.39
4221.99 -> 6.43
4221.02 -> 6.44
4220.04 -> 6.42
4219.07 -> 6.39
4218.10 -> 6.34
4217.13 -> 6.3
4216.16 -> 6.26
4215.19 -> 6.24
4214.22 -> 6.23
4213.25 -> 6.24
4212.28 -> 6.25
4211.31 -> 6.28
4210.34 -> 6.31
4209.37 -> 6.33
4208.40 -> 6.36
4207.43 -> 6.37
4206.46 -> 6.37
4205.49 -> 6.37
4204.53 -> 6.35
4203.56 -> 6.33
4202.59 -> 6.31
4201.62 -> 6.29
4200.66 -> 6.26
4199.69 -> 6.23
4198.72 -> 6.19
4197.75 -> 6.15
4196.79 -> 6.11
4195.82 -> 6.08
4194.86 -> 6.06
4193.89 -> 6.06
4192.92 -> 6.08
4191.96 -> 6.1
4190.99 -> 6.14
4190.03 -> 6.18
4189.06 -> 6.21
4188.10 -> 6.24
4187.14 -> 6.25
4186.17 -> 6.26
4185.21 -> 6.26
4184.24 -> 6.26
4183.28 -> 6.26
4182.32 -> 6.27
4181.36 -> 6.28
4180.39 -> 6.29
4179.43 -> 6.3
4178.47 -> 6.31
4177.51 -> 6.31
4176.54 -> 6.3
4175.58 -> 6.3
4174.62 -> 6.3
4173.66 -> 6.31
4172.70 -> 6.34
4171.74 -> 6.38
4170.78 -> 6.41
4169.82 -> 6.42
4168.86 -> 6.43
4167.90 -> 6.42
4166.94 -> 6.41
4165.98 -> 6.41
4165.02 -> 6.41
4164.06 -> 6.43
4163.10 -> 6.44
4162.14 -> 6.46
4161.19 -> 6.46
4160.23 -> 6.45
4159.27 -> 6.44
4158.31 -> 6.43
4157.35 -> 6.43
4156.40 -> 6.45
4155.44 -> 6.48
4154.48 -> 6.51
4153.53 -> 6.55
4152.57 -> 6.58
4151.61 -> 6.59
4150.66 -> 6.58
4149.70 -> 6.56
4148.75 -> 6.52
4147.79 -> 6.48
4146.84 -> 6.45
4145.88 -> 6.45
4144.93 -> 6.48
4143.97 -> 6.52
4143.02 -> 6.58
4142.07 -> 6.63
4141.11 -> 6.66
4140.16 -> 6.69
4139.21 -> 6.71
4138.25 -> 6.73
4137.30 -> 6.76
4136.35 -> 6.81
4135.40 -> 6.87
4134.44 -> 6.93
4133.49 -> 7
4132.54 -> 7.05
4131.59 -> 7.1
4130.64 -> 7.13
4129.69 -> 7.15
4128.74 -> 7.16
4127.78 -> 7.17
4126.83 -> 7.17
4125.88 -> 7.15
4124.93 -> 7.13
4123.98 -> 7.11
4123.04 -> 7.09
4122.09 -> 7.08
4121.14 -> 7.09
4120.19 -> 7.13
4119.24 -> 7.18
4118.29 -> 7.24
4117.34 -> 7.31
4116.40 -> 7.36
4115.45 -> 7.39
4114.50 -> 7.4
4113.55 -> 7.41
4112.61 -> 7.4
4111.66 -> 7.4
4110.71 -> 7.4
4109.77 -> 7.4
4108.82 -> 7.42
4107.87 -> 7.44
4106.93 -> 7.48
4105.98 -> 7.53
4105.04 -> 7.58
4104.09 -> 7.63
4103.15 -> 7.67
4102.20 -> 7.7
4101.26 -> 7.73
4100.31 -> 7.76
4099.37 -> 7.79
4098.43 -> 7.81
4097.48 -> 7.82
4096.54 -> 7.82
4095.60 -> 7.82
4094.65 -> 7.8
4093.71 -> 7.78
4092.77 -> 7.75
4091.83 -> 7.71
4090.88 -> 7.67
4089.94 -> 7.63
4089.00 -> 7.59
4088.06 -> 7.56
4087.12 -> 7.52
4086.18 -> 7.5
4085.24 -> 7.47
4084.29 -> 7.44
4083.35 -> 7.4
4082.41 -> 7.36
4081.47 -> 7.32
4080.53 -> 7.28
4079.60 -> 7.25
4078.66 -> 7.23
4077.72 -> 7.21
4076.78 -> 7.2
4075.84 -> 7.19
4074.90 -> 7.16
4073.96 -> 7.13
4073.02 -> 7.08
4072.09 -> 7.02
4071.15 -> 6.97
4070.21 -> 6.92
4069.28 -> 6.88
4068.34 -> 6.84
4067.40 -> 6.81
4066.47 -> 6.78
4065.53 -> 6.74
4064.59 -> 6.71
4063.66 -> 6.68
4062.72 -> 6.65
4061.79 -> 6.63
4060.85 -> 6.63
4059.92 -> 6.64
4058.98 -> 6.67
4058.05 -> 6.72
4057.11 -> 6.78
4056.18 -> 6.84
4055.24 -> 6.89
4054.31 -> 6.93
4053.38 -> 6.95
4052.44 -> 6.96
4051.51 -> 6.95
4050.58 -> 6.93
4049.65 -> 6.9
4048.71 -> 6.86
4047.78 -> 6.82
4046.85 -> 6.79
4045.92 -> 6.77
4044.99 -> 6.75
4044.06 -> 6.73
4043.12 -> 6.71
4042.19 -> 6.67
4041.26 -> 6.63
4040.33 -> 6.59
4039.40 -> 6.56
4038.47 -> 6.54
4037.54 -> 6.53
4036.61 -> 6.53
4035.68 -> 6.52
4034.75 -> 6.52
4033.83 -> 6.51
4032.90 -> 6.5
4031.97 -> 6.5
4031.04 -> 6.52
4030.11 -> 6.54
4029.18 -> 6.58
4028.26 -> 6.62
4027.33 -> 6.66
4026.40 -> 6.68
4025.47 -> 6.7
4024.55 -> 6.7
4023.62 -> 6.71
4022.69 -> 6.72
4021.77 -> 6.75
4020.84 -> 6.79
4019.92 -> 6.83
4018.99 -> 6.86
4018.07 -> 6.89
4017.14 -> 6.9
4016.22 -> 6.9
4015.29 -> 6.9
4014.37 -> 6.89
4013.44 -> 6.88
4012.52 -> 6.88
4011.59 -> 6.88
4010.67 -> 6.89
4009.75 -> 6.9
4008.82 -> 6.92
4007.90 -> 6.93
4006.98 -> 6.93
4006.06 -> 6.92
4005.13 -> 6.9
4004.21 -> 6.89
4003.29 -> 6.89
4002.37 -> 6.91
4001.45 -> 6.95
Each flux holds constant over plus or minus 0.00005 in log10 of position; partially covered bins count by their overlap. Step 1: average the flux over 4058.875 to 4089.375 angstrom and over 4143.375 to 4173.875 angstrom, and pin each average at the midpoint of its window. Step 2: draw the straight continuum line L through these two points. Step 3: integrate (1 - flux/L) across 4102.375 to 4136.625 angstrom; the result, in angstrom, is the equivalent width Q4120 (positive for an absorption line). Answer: -2.6 angstrom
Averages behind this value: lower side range 7.08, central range 7.25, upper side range 6.46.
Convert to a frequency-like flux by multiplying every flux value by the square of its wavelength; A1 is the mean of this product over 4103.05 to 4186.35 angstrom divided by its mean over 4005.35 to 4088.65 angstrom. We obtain 1.03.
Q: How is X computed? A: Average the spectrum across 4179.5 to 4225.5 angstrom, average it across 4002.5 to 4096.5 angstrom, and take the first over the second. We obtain 0.9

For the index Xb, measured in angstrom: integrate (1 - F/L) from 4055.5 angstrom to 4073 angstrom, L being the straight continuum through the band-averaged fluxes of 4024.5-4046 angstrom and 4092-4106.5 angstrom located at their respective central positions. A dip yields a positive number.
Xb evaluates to 0.8 angstrom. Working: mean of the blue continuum 6.6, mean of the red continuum 7.73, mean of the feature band 6.78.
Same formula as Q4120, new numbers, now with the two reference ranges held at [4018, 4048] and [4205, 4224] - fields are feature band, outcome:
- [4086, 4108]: -3.8 angstrom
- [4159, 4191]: 0.3 angstrom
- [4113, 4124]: -1.2 angstrom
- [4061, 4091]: -2.6 angstrom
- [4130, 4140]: -0.7 angstrom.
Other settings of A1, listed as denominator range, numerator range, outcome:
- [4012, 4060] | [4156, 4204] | 1.00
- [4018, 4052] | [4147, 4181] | 1.02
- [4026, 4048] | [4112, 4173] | 1.08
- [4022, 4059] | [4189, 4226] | 1.01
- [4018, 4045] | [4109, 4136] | 1.13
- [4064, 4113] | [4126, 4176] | 0.92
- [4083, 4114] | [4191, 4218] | 0.86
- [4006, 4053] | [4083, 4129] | 1.15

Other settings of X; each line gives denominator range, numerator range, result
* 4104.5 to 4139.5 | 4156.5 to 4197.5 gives 0.88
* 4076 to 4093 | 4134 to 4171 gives 0.88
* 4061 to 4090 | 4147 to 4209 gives 0.89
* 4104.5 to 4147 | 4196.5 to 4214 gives 0.89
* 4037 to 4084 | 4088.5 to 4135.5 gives 1.08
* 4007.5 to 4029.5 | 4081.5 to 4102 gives 1.12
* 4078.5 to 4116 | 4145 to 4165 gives 0.86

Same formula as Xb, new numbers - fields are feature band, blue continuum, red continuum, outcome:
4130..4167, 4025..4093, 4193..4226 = -0.4 angstrom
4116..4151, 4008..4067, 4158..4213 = -2.4 angstrom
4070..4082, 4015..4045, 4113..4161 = -0.7 angstrom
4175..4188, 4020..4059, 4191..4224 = 0.1 angstrom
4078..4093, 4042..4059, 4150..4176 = -1.7 angstrom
